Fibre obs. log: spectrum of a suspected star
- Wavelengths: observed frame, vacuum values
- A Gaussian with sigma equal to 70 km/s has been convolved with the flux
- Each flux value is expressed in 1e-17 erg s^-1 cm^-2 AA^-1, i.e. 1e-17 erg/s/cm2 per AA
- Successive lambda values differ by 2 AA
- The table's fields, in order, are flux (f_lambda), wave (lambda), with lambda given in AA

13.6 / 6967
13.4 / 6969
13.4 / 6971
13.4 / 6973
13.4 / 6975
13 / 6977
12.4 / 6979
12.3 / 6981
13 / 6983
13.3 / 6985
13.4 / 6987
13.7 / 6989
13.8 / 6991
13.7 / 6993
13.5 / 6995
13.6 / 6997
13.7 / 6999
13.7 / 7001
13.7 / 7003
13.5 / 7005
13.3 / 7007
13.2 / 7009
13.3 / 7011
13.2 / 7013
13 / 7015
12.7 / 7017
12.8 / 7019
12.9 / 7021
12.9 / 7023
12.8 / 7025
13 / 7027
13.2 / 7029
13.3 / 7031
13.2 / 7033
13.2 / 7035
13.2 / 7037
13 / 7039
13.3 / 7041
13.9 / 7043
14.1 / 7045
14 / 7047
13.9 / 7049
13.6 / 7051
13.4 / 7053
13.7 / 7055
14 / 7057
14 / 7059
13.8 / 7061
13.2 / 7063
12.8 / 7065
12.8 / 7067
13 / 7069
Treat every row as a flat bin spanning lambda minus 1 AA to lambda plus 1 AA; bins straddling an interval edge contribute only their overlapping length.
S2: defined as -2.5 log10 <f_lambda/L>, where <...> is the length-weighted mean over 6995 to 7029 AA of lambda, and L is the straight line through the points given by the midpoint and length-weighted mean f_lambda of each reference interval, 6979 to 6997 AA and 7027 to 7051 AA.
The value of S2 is 0.01 mag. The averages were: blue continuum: 13.3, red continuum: 13.5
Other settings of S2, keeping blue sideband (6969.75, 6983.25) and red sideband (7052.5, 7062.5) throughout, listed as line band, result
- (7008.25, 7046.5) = 0.025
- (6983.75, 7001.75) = -0.036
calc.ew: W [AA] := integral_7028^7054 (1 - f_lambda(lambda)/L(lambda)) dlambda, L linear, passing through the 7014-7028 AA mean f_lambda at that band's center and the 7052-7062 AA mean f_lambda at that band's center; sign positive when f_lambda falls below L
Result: -0.2 AA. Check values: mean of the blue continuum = 12.9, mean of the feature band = 13.5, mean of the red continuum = 13.8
